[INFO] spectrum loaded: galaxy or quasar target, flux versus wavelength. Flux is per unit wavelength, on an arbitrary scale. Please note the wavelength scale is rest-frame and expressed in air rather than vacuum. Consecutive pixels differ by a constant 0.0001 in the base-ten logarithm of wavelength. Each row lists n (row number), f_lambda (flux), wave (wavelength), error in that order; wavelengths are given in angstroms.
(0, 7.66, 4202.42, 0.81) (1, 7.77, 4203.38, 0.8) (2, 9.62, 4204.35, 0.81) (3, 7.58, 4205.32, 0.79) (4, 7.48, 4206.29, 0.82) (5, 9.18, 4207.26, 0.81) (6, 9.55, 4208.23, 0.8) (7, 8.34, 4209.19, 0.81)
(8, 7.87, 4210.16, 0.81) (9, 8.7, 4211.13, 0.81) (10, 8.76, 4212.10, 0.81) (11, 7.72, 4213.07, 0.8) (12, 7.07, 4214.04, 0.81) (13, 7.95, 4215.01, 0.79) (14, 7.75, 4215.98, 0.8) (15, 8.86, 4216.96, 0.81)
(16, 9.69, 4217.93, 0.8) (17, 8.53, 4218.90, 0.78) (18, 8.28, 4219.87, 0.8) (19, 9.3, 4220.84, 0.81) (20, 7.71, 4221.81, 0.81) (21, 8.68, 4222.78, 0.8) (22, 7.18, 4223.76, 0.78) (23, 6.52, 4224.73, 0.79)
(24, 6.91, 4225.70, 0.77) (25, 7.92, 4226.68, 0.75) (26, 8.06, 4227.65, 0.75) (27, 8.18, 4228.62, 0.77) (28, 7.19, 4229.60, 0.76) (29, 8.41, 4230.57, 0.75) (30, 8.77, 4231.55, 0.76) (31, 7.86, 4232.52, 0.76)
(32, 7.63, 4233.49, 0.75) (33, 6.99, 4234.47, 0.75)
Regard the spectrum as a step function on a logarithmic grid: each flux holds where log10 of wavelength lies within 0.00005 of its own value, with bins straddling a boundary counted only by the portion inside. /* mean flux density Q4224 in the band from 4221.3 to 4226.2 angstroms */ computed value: 7.4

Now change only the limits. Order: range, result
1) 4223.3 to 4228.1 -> 7.32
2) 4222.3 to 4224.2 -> 7.91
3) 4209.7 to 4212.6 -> 8.44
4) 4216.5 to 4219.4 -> 9.04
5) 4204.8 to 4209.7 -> 8.44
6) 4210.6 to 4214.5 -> 8.07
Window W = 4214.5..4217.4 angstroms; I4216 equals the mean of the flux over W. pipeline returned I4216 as 8.14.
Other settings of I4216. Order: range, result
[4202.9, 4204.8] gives 8.69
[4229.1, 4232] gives 8.09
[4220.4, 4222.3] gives 8.51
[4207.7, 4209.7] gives 8.97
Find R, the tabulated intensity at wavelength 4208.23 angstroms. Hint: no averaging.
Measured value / 9.55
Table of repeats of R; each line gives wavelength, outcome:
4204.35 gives 9.62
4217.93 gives 9.69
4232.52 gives 7.86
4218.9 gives 8.53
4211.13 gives 8.7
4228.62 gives 8.18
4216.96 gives 8.86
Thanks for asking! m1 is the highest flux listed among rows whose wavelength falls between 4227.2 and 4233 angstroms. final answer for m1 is 8.77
